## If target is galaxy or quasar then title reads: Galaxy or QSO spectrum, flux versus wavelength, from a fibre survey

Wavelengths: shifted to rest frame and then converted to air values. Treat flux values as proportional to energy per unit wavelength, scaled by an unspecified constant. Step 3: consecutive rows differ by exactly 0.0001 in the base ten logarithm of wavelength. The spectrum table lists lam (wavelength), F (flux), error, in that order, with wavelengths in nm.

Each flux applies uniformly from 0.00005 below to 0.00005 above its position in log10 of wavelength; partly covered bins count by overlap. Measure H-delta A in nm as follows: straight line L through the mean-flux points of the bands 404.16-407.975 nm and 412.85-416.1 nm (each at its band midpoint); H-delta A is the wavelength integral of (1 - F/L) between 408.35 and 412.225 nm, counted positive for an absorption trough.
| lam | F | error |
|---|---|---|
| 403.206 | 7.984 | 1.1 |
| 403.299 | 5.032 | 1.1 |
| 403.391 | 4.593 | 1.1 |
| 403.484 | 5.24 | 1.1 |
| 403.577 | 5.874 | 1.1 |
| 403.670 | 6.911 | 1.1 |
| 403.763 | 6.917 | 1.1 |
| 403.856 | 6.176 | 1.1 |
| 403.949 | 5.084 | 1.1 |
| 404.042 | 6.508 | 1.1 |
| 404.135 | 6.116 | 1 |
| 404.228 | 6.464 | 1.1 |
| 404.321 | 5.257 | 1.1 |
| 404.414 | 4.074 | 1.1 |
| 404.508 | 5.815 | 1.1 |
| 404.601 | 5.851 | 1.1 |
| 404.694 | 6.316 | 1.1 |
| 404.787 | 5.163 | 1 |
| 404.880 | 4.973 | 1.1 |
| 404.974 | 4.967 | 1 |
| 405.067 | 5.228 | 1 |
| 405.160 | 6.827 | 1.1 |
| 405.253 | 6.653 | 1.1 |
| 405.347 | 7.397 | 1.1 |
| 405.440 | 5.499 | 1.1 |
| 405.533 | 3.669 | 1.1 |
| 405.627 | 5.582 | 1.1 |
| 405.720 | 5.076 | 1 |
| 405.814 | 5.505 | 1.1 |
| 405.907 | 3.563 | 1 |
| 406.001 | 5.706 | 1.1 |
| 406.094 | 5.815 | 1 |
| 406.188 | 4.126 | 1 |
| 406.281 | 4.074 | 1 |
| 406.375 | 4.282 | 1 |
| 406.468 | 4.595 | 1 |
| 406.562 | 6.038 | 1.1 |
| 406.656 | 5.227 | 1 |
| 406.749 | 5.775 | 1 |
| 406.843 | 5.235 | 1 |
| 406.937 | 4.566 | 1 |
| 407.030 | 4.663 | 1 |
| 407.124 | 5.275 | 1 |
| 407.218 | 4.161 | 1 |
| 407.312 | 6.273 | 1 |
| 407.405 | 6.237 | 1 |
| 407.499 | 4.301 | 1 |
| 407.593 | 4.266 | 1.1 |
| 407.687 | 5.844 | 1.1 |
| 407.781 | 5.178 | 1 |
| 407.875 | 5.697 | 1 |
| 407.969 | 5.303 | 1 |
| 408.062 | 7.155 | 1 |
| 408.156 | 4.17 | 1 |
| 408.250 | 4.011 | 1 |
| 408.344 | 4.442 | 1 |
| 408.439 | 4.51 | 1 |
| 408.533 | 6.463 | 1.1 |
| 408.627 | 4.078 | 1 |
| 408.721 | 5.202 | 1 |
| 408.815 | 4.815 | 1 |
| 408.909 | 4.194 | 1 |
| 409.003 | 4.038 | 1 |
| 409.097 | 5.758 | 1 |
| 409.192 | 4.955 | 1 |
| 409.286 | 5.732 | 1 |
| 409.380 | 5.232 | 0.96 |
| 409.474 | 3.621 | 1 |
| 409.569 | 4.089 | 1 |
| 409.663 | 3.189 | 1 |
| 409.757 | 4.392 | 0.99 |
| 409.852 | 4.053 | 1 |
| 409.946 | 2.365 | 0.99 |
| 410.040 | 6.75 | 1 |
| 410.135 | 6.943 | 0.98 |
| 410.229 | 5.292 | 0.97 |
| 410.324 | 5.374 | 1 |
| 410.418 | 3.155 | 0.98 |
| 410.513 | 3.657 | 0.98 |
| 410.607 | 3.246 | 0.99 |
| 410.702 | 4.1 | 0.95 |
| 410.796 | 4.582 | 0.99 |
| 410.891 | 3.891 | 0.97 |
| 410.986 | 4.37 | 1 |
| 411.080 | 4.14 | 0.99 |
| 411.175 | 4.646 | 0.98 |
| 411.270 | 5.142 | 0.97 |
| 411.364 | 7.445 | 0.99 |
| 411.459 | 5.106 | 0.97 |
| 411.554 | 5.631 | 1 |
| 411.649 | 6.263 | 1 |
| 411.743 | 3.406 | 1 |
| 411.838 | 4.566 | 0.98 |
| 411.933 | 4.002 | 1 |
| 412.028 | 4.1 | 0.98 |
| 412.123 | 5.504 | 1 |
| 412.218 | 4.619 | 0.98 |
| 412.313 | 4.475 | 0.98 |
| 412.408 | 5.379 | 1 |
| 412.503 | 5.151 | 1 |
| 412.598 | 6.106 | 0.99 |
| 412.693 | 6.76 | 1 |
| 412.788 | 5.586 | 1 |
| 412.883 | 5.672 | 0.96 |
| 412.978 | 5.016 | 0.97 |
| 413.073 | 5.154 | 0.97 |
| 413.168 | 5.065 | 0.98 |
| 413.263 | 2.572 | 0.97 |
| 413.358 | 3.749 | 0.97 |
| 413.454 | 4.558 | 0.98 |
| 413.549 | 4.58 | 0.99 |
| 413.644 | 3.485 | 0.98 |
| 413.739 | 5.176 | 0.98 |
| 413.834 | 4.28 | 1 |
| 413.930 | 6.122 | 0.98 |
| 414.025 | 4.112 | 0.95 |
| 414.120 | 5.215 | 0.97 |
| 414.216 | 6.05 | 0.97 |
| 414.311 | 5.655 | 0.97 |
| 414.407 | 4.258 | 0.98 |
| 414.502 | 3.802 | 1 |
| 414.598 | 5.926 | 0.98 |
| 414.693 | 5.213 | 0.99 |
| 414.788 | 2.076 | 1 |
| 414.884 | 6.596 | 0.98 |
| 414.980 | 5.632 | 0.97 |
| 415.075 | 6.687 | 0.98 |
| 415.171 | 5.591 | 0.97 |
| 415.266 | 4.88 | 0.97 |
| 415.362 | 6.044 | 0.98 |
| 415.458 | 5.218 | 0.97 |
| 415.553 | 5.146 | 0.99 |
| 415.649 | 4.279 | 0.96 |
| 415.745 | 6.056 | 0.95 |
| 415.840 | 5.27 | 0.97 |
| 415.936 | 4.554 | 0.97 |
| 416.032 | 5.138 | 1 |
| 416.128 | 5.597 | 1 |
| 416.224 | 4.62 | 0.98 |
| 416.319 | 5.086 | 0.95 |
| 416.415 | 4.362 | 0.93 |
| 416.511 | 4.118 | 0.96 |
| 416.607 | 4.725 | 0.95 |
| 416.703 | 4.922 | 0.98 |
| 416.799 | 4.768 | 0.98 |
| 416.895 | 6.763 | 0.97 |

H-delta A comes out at 0.324 nm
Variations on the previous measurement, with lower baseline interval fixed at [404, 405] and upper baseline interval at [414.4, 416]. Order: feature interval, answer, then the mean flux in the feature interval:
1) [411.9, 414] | 0.15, 4.87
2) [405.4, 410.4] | 0.47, 4.94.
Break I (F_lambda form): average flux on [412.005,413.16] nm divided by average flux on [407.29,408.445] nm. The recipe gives 1.02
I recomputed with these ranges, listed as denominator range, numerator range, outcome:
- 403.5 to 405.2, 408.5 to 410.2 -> 0.82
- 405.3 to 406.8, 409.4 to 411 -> 0.84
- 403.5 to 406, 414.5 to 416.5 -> 0.91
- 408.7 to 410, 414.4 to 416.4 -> 1.17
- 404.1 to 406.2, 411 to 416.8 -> 0.91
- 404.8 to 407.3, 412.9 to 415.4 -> 0.95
